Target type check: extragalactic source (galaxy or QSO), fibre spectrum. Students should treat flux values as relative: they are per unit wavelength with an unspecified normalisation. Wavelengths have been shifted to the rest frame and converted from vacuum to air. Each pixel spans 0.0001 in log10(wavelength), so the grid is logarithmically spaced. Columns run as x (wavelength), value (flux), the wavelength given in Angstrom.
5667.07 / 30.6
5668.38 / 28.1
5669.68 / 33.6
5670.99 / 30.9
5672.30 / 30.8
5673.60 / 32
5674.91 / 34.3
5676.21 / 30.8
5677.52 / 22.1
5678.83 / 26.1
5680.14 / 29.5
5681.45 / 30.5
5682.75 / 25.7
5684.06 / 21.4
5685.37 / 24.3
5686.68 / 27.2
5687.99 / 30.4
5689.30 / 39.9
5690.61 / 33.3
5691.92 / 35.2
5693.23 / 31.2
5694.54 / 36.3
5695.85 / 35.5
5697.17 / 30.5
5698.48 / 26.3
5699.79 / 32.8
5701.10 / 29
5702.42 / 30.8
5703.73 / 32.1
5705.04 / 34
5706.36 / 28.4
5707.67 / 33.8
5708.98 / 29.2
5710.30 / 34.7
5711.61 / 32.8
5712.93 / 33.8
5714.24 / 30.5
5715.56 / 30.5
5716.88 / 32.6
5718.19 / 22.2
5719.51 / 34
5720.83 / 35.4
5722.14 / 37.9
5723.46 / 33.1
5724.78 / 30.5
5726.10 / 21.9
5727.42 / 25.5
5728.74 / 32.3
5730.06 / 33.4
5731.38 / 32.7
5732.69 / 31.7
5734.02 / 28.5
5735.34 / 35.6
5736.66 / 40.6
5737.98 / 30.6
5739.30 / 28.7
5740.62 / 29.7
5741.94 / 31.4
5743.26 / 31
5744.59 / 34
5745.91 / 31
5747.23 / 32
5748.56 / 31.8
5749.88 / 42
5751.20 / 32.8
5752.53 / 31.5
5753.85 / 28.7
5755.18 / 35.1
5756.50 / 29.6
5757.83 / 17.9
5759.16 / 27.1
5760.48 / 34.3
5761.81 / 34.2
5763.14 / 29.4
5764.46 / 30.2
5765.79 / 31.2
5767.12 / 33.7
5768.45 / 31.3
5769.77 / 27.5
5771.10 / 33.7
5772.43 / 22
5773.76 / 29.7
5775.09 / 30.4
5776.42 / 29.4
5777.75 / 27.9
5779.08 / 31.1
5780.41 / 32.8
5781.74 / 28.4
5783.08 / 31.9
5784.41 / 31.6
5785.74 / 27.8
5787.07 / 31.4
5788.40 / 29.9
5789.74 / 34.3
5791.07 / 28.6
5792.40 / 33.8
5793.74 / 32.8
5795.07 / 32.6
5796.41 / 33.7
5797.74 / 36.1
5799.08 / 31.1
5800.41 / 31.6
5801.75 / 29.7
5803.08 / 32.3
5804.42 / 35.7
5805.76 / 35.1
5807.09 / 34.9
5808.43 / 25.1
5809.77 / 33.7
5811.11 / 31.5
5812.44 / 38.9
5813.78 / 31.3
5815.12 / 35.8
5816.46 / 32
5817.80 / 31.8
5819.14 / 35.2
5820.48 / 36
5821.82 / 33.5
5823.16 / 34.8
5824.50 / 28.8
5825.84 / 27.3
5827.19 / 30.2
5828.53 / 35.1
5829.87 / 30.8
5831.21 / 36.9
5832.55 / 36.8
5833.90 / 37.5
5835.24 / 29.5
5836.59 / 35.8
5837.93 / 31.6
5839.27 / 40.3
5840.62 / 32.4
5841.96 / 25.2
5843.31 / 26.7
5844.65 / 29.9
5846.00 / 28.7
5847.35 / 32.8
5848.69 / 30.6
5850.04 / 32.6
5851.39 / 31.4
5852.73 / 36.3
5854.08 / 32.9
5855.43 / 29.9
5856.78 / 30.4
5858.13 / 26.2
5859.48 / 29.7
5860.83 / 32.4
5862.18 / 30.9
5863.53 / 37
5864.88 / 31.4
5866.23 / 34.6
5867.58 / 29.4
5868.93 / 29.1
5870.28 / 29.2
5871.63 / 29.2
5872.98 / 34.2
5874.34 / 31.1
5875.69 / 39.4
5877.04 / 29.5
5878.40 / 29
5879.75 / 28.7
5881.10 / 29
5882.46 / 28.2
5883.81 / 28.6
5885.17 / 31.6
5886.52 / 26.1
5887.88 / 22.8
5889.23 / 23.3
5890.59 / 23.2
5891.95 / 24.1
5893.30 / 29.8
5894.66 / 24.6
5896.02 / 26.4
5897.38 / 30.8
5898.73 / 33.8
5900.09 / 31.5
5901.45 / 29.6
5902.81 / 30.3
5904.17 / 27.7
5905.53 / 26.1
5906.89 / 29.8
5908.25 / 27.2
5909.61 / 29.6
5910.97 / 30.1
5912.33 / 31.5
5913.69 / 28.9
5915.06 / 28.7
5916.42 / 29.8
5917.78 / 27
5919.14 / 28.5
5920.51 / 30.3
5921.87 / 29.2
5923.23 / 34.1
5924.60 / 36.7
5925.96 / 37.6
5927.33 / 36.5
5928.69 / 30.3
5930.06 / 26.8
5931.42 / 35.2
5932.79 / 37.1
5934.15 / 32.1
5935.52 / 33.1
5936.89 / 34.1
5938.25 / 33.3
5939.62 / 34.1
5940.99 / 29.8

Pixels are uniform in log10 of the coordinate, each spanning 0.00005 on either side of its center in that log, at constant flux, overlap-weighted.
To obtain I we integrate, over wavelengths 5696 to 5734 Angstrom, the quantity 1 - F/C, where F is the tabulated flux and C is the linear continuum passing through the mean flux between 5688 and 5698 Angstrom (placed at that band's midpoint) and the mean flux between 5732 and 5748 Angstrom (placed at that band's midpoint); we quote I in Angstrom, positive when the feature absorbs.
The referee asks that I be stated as 2.28 Angstrom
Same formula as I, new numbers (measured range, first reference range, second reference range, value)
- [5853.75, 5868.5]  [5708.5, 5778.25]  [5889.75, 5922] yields -0.98 Angstrom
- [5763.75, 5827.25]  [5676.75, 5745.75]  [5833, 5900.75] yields -2.11 Angstrom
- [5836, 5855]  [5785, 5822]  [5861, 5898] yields -0.65 Angstrom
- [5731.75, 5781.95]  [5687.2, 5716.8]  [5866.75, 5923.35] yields 0.53 Angstrom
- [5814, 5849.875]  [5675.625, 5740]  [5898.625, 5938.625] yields -1.67 Angstrom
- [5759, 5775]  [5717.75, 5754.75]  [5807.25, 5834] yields 0.92 Angstrom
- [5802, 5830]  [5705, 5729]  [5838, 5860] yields -1.62 Angstrom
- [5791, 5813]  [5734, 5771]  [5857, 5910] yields -1.52 Angstrom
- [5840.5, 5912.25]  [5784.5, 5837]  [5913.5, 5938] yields 5.94 Angstrom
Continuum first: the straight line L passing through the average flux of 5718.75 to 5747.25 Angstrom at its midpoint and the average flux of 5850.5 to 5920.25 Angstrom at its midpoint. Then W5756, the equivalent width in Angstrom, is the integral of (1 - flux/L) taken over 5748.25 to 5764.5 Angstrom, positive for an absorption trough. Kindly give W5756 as 0.2 Angstrom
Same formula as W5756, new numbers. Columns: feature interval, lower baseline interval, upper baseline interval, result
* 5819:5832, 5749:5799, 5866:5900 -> -1.2 Angstrom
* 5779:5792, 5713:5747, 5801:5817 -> 0.7 Angstrom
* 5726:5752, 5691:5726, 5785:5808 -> 0.0 Angstrom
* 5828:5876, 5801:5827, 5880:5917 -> -2.1 Angstrom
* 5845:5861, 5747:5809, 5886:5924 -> -0.8 Angstrom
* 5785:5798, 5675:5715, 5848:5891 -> -0.6 Angstrom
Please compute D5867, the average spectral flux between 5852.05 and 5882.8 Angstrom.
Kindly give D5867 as 31.2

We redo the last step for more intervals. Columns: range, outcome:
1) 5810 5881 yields 32.1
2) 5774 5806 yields 31.6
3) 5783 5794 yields 31.3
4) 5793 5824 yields 33.2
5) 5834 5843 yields 32.6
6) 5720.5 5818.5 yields 31.6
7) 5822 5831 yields 31.6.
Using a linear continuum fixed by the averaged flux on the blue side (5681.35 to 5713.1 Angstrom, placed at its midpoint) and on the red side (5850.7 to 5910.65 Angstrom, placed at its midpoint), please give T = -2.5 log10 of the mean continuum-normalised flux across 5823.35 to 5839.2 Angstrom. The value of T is -0.10 mag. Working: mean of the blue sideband 31.1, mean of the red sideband 29.7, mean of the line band 33.1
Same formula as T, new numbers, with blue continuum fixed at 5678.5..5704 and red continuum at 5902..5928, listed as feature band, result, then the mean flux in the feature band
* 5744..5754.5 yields -0.09 mag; 33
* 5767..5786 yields 0.02 mag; 29.9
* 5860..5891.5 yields 0.02 mag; 29.9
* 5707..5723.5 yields -0.07 mag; 32.3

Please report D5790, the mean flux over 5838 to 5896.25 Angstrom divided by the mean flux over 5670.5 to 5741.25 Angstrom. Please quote 0.97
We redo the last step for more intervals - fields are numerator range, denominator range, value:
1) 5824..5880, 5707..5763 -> 1.01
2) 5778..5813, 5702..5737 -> 1.01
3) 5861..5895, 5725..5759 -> 0.95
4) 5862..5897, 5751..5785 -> 0.97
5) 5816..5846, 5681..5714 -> 1.04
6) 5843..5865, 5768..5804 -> 1.01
